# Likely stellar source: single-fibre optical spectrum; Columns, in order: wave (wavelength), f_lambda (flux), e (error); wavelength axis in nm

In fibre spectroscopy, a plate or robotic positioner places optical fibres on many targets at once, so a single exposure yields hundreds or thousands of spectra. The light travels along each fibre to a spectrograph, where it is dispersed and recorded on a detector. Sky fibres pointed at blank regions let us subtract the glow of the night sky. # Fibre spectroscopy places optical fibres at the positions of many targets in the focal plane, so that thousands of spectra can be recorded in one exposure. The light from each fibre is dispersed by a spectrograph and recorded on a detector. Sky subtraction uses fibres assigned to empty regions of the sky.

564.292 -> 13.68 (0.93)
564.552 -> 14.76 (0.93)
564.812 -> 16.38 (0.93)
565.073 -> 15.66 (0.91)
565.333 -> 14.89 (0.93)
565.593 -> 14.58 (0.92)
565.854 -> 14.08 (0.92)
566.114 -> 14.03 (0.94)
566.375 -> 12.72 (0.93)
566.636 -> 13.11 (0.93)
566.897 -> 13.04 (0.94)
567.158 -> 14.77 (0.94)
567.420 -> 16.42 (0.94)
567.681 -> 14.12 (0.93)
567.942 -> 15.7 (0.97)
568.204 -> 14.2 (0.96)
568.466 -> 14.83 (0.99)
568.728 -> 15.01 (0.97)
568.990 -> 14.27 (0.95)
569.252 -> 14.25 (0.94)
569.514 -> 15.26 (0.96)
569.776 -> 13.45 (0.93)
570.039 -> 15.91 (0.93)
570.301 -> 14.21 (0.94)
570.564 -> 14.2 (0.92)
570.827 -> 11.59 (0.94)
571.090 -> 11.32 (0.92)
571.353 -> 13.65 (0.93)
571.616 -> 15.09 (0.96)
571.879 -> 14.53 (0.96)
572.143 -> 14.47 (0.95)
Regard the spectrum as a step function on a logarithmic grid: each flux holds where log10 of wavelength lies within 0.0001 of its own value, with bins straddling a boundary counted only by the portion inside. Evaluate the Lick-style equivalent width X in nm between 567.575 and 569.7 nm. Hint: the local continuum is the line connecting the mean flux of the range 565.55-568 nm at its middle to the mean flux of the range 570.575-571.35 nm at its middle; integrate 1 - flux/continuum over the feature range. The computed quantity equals -0.22 nm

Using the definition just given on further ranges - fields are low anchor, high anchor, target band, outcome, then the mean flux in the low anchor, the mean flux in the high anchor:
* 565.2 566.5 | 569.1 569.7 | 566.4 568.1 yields -0.01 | 14.1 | 14.6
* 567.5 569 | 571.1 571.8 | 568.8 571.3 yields 0.07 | 14.8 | 13.9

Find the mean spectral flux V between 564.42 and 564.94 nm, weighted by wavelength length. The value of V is 15.6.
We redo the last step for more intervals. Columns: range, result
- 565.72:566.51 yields 13.6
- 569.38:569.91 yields 14.4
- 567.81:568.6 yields 14.9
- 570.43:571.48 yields 12.7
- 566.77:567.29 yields 13.9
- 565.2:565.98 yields 14.5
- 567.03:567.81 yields 15.1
